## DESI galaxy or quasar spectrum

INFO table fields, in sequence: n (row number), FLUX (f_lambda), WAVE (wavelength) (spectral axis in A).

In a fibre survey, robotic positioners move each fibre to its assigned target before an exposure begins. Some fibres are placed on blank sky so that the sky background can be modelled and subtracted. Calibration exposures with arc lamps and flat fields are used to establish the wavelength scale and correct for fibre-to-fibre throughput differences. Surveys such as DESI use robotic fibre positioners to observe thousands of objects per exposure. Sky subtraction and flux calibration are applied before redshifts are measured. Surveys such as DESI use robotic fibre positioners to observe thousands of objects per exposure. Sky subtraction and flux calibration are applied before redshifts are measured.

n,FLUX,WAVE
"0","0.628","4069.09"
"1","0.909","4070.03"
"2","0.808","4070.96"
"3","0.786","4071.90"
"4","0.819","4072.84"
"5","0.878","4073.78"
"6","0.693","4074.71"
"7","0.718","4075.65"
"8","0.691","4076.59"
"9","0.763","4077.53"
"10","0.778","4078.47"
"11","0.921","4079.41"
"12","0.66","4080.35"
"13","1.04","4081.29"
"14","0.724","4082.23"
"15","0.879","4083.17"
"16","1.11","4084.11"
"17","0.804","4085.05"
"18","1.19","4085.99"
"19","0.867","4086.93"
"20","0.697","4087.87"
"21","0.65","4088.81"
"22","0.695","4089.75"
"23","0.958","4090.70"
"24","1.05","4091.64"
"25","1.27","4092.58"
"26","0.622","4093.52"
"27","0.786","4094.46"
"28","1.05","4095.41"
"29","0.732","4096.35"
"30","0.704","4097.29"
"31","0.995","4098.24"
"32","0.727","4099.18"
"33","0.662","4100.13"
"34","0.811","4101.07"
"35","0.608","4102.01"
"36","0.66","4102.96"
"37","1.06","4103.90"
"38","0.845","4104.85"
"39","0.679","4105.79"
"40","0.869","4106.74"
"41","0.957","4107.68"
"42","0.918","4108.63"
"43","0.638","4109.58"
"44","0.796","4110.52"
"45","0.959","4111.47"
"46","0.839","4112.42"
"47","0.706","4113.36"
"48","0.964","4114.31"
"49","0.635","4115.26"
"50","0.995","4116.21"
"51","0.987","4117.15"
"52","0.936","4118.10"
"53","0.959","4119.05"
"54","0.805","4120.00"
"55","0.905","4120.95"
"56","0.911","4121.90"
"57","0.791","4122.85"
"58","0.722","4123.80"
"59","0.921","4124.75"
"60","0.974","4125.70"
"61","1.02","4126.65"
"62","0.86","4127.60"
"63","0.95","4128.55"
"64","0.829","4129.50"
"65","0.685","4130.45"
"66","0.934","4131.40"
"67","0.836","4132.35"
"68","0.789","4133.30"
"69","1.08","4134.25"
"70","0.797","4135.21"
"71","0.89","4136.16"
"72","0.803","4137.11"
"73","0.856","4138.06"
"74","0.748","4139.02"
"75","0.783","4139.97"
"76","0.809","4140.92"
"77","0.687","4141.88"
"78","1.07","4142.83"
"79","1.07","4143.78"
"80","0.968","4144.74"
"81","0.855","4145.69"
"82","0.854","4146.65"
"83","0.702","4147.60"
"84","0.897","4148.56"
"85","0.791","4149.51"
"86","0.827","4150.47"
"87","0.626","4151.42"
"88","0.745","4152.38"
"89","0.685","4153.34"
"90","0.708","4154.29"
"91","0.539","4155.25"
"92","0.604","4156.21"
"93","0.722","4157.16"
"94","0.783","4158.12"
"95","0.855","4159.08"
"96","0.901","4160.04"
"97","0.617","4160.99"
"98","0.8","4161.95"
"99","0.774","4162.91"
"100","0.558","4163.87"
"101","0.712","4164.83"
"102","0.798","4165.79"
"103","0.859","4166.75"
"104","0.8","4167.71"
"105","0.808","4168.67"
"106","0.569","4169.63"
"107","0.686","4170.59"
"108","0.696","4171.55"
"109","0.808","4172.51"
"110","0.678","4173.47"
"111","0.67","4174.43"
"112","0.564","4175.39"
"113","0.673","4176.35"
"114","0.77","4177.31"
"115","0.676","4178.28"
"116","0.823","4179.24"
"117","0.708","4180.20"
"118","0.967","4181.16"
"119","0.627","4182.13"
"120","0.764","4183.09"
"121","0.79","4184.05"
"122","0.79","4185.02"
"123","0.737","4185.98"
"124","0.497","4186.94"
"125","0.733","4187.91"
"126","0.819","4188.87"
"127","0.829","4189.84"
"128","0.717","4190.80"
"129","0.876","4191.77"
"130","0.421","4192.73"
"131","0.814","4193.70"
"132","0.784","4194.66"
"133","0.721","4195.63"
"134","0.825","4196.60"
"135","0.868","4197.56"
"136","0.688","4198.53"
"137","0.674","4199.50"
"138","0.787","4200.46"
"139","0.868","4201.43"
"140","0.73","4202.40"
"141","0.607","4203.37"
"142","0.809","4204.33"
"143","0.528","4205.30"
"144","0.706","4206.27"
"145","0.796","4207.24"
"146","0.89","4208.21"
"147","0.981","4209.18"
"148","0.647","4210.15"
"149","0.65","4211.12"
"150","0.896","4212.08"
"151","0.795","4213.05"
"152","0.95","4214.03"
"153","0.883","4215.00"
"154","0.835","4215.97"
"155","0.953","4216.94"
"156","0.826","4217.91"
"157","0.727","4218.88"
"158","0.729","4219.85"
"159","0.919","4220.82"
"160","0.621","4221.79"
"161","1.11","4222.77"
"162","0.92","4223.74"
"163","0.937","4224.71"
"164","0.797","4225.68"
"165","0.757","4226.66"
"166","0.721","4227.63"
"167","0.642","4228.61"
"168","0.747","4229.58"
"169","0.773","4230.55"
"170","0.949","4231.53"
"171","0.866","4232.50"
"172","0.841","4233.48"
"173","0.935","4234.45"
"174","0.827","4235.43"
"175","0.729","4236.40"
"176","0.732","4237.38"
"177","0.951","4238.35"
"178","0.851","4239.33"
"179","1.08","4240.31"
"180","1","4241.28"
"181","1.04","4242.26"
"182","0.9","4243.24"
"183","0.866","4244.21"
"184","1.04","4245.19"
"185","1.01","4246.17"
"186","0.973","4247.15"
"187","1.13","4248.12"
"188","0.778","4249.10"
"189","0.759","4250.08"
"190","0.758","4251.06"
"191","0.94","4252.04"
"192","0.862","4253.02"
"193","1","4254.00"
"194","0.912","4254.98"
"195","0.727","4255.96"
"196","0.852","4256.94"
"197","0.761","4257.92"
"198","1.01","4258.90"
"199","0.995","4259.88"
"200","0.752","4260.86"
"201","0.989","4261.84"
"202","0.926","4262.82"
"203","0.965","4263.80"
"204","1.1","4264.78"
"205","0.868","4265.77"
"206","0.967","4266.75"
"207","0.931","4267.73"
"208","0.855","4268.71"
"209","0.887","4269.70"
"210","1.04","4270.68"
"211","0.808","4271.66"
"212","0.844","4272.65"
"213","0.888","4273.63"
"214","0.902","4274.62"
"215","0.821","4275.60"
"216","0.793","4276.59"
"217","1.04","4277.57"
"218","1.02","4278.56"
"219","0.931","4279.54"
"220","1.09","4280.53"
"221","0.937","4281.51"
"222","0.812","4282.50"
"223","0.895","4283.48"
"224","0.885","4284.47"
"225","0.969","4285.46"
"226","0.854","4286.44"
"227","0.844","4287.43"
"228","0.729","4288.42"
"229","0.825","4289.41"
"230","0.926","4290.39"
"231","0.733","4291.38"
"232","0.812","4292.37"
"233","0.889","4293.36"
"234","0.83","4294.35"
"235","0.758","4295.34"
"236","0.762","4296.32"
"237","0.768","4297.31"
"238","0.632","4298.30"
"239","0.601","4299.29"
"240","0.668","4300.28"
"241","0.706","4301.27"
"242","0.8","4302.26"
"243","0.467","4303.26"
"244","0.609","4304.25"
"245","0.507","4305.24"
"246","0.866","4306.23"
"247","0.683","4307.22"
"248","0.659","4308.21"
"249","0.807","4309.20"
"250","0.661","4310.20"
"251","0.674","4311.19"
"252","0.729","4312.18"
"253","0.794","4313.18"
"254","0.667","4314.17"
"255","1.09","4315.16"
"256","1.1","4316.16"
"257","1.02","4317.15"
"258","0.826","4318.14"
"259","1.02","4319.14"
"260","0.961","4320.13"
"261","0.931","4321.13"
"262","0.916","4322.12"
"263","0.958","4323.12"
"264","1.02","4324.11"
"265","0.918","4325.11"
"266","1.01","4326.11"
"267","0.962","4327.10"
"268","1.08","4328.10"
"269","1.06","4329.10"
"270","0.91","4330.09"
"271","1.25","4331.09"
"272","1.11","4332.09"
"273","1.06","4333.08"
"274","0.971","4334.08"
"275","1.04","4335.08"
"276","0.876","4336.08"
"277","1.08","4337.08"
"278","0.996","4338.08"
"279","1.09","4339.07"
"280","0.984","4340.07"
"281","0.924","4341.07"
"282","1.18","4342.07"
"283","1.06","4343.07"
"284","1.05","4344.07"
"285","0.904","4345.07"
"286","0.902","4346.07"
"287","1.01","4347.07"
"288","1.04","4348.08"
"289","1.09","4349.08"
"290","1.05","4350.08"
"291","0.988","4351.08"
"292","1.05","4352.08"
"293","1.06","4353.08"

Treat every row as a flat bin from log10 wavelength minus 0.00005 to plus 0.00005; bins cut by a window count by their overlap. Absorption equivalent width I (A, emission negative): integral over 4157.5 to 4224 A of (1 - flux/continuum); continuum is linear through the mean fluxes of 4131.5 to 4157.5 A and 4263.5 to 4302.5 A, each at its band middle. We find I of 4.99 A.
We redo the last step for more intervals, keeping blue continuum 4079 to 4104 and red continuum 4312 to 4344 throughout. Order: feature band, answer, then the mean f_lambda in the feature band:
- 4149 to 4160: 2.0 A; 0.725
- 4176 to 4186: 1.6 A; 0.759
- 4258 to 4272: 0.3 A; 0.932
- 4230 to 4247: 0.5 A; 0.906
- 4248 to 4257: 0.8 A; 0.861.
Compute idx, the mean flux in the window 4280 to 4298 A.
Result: 0.849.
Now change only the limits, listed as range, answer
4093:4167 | 0.818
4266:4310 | 0.818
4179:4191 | 0.754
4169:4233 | 0.767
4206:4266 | 0.87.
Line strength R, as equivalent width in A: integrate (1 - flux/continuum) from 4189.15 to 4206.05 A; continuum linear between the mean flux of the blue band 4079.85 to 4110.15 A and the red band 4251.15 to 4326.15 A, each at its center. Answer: 2.2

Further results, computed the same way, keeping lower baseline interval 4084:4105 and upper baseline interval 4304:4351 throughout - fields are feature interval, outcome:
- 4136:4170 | 3.52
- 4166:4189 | 3.94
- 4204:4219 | 1.46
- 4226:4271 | 0.92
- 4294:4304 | 2.52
